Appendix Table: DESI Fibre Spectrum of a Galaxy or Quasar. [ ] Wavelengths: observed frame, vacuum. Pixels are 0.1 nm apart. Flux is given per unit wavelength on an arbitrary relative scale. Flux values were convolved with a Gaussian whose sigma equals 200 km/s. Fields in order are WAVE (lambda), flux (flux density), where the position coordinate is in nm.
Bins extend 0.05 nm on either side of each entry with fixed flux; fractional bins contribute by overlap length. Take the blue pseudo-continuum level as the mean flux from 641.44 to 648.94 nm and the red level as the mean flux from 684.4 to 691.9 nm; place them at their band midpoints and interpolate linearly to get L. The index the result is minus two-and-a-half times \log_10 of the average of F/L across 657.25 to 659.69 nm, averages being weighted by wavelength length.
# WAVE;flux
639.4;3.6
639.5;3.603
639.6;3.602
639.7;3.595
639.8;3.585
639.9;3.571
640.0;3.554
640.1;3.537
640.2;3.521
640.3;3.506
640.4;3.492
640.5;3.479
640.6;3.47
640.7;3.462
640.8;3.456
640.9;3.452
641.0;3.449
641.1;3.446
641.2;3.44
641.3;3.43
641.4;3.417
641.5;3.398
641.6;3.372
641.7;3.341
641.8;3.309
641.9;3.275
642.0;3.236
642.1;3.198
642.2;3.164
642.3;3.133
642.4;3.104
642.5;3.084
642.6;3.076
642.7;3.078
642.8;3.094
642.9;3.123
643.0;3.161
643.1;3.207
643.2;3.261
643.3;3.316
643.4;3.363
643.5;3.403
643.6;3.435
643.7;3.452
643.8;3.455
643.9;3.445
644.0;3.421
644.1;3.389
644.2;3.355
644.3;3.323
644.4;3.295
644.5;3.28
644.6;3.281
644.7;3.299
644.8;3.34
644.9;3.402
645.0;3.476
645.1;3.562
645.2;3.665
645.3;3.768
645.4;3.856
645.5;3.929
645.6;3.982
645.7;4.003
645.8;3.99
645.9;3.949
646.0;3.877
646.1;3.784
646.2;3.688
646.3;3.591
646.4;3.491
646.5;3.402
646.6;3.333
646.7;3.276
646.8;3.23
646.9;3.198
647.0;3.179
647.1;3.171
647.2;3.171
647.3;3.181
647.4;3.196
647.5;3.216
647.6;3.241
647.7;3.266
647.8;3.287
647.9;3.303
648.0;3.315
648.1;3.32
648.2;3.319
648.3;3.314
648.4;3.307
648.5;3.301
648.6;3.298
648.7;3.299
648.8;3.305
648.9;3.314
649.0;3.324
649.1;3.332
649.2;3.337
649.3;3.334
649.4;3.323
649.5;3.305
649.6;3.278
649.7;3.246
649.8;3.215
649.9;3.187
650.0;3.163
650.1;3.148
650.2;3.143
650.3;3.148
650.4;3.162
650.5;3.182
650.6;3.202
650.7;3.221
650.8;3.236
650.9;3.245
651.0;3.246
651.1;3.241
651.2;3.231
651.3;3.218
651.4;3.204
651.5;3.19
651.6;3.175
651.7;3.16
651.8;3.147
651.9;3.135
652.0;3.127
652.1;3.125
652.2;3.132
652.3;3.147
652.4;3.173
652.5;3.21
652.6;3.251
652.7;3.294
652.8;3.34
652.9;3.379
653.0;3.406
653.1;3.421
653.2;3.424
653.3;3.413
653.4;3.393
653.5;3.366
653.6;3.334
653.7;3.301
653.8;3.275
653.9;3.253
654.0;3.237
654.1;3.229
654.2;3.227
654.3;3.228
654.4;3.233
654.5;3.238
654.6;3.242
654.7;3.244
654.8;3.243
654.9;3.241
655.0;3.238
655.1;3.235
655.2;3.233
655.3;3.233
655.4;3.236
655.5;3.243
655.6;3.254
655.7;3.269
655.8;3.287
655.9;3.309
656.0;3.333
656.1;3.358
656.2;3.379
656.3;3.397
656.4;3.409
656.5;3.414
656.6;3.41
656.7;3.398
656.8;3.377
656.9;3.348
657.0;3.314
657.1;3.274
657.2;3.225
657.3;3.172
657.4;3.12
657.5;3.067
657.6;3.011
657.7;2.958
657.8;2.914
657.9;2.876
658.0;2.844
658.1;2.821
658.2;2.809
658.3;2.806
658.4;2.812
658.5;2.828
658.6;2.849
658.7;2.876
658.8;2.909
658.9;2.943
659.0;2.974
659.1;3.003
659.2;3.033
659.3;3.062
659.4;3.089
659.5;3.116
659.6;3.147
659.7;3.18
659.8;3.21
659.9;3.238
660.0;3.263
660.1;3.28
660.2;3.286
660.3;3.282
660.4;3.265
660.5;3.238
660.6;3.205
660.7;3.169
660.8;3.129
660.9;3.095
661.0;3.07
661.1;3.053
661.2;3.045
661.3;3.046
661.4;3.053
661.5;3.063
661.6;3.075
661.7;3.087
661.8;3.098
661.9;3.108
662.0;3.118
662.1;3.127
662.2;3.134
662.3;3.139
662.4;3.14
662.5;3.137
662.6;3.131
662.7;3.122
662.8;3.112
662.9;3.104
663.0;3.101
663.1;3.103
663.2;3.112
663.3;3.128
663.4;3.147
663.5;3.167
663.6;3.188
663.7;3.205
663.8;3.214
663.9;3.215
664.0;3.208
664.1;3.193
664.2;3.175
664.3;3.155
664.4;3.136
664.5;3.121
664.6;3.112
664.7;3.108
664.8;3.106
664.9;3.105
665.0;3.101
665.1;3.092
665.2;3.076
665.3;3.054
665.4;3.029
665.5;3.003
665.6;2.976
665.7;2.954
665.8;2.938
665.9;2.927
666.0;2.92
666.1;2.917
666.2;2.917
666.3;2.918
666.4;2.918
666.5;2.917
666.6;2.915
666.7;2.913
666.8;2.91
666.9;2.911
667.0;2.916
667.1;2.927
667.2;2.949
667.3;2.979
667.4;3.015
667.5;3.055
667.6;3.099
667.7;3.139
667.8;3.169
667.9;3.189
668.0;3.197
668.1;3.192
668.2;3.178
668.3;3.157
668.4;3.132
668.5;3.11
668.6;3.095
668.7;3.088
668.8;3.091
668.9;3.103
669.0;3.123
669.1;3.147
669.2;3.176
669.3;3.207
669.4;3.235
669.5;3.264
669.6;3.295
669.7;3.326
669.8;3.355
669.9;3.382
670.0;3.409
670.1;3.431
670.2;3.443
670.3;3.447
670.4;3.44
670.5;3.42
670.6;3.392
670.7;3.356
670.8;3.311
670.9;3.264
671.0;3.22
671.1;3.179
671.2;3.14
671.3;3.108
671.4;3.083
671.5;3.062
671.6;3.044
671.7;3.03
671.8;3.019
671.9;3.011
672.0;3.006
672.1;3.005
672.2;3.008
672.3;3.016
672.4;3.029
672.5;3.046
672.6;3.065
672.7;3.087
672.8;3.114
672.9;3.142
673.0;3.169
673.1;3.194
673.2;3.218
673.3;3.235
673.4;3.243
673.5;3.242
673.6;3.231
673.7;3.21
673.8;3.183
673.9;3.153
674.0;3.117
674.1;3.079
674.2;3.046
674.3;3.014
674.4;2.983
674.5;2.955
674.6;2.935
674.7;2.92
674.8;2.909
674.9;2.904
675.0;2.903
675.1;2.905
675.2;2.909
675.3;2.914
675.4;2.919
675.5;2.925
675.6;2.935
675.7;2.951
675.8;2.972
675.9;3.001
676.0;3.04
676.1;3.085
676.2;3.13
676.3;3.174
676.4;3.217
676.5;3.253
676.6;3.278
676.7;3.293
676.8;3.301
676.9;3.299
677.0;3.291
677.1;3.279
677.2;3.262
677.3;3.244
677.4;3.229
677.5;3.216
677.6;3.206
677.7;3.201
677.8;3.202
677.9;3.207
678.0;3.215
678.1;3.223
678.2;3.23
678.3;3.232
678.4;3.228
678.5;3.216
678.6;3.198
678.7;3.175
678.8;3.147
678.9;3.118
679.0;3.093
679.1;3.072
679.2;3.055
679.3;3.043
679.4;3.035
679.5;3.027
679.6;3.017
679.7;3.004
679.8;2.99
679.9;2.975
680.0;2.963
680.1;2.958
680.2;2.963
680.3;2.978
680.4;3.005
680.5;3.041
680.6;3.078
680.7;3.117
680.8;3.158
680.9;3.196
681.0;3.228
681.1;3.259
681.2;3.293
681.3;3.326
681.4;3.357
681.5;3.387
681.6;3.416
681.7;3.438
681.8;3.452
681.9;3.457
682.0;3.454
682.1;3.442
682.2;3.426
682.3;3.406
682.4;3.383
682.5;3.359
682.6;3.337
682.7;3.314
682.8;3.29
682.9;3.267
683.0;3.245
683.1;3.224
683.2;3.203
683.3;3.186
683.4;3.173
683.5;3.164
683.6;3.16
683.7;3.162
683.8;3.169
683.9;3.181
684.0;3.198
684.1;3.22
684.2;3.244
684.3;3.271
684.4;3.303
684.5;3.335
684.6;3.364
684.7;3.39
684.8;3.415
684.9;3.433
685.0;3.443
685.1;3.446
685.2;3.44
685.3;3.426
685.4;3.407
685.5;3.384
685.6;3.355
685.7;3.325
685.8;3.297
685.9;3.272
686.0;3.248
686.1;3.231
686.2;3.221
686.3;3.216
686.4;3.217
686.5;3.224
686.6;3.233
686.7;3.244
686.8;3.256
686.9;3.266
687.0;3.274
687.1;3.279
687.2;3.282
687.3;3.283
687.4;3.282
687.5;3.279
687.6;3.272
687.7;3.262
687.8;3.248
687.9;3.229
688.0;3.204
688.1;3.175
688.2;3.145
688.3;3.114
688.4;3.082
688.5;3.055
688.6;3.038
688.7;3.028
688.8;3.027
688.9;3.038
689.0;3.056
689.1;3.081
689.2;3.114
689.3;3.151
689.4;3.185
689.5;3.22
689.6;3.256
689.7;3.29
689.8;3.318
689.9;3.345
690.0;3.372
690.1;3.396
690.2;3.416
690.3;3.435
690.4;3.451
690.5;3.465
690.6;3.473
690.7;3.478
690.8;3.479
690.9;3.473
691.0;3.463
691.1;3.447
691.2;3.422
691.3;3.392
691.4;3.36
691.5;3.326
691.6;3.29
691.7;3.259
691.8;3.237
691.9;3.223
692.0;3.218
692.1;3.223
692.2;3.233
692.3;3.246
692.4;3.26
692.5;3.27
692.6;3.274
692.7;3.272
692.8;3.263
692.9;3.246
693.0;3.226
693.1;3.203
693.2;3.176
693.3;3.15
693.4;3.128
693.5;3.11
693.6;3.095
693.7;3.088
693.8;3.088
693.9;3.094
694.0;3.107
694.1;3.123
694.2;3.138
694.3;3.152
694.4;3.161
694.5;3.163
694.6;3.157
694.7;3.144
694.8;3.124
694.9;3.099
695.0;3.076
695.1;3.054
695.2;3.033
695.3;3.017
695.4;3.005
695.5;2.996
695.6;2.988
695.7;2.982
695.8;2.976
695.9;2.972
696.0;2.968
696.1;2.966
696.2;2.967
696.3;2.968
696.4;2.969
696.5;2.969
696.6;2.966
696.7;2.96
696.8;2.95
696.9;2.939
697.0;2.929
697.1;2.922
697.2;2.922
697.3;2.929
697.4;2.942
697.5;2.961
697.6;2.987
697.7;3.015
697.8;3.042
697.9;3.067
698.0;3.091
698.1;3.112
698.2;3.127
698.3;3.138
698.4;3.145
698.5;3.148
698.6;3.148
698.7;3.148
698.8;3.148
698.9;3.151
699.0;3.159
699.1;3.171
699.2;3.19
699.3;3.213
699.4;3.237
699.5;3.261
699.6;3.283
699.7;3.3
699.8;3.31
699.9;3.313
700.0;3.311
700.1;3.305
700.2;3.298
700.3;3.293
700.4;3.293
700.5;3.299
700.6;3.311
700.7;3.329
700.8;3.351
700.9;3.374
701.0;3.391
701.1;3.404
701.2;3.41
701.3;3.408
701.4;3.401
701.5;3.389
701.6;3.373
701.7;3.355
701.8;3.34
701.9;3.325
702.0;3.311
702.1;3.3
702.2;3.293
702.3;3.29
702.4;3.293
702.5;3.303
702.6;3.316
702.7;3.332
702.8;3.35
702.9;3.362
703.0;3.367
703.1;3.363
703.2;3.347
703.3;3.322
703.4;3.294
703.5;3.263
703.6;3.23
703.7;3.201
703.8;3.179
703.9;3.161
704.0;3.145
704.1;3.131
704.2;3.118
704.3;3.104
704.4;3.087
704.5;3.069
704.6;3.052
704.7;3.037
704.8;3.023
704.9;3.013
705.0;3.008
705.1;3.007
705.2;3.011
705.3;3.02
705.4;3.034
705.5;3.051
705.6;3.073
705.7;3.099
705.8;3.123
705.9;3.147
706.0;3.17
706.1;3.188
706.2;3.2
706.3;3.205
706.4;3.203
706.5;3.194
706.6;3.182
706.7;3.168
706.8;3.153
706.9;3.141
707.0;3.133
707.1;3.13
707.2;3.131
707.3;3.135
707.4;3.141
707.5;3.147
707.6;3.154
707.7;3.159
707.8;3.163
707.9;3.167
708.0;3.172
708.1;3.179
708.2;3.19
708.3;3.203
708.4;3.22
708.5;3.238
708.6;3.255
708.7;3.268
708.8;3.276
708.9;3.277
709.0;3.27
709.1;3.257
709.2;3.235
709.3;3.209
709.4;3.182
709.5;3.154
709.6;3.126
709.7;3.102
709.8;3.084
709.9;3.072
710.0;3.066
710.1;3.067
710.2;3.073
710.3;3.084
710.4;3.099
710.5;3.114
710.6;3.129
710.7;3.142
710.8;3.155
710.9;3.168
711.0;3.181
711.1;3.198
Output 0.13 mag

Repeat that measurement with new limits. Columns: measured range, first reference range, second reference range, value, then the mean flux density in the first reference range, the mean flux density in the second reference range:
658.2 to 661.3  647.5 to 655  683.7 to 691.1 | 0.06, 3.26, 3.28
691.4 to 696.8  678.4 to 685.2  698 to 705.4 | 0.04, 3.22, 3.24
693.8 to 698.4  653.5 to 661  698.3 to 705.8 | 0.07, 3.17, 3.23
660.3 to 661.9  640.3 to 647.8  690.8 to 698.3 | 0.06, 3.4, 3.12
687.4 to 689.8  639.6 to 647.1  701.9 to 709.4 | 0.03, 3.43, 3.19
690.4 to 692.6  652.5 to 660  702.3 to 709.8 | -0.05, 3.19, 3.18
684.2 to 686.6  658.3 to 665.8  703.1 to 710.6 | -0.07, 3.1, 3.15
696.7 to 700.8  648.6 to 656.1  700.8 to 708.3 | 0.02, 3.25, 3.21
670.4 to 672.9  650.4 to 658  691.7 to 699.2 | 0.02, 3.24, 3.09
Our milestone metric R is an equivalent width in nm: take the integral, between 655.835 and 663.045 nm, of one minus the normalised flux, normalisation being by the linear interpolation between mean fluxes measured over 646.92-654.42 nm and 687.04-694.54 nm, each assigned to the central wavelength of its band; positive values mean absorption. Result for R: 0.28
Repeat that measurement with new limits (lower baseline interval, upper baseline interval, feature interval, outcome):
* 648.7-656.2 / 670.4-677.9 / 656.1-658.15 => 0.02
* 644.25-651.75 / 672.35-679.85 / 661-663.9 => 0.10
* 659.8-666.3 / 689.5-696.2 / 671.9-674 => 0.01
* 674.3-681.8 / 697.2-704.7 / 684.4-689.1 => -0.14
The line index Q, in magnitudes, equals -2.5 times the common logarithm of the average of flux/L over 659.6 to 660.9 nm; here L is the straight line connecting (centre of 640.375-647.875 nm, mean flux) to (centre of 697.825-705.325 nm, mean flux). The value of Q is 0.04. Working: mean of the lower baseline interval 3.4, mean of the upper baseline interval 3.23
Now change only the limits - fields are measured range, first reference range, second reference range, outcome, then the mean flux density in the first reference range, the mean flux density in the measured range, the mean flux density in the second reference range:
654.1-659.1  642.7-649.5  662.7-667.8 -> 0.02 mag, 3.4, 3.16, 3.05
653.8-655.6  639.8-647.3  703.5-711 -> 0.04 mag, 3.42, 3.24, 3.14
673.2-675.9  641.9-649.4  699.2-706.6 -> 0.09 mag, 3.38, 3.03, 3.24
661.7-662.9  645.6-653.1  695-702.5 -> 0.05 mag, 3.31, 3.12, 3.16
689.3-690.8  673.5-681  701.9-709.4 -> -0.07 mag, 3.1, 3.36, 3.19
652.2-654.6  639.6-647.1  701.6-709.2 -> 0.03 mag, 3.43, 3.29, 3.19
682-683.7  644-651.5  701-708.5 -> -0.01 mag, 3.37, 3.29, 3.2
